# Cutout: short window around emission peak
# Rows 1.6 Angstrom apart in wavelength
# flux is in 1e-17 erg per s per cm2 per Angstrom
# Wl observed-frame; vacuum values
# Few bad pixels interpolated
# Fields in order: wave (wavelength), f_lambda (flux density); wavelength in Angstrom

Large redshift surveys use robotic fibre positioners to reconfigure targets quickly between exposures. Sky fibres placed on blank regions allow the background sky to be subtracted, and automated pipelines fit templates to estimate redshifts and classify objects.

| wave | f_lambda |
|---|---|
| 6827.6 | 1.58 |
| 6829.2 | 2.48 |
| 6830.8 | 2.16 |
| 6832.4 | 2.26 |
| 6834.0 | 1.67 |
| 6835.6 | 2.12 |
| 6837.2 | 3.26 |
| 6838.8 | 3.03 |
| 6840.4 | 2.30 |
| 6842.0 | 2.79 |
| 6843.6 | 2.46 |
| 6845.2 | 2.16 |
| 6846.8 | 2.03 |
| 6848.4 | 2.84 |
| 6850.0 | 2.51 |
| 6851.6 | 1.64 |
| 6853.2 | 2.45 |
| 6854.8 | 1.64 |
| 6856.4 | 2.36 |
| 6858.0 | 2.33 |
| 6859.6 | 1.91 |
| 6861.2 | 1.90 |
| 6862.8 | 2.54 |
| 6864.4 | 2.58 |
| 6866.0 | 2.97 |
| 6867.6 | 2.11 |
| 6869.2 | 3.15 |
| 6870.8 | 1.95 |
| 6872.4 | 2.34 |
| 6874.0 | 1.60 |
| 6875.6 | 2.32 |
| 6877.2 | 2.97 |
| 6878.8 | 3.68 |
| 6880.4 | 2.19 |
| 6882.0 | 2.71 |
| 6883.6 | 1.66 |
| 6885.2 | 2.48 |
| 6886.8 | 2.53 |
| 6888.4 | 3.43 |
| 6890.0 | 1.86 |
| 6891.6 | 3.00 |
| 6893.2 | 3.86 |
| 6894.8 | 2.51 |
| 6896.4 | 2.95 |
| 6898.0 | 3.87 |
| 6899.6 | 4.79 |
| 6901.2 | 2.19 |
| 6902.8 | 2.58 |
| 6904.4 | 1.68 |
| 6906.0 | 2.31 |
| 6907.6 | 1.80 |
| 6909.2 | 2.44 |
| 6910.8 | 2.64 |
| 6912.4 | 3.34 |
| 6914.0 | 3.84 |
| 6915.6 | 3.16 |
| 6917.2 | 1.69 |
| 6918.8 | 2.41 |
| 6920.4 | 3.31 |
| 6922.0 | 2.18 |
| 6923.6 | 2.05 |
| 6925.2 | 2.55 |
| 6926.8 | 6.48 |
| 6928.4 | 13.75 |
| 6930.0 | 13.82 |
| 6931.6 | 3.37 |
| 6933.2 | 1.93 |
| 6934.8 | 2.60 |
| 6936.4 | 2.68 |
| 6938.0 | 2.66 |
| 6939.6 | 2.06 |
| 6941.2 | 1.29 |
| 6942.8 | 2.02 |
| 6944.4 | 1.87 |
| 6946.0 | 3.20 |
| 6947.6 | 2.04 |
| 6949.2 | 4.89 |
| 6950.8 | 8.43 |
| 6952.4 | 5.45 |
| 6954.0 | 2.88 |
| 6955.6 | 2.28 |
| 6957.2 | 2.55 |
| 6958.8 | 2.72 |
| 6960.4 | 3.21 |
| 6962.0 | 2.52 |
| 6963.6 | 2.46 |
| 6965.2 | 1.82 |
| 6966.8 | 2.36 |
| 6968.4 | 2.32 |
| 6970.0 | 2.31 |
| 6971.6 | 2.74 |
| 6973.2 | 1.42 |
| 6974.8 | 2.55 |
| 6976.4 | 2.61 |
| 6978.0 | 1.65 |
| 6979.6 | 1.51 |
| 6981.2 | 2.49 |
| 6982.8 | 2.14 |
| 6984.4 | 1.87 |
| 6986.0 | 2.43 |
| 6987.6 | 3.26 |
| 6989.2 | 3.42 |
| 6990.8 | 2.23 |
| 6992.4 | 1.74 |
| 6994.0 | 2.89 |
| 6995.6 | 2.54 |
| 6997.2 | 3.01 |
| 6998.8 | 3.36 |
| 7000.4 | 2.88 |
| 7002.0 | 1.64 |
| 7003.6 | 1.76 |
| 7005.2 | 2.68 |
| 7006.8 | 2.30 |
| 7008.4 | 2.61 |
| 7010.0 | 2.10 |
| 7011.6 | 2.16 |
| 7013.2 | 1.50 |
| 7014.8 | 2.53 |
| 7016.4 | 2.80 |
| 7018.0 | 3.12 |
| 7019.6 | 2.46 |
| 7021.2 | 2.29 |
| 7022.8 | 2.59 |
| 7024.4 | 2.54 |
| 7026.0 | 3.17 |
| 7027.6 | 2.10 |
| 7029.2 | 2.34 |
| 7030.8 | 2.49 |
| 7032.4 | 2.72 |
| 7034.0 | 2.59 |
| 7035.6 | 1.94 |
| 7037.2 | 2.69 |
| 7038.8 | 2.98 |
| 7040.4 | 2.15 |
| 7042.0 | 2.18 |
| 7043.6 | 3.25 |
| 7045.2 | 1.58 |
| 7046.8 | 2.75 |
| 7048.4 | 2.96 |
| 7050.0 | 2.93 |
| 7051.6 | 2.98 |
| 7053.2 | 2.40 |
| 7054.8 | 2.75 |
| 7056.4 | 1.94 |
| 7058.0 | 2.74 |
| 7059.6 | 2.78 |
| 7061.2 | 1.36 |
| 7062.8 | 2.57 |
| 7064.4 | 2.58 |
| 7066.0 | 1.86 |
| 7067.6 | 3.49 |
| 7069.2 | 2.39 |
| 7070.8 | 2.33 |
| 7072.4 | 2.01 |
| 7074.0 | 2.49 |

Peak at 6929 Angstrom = Halpha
